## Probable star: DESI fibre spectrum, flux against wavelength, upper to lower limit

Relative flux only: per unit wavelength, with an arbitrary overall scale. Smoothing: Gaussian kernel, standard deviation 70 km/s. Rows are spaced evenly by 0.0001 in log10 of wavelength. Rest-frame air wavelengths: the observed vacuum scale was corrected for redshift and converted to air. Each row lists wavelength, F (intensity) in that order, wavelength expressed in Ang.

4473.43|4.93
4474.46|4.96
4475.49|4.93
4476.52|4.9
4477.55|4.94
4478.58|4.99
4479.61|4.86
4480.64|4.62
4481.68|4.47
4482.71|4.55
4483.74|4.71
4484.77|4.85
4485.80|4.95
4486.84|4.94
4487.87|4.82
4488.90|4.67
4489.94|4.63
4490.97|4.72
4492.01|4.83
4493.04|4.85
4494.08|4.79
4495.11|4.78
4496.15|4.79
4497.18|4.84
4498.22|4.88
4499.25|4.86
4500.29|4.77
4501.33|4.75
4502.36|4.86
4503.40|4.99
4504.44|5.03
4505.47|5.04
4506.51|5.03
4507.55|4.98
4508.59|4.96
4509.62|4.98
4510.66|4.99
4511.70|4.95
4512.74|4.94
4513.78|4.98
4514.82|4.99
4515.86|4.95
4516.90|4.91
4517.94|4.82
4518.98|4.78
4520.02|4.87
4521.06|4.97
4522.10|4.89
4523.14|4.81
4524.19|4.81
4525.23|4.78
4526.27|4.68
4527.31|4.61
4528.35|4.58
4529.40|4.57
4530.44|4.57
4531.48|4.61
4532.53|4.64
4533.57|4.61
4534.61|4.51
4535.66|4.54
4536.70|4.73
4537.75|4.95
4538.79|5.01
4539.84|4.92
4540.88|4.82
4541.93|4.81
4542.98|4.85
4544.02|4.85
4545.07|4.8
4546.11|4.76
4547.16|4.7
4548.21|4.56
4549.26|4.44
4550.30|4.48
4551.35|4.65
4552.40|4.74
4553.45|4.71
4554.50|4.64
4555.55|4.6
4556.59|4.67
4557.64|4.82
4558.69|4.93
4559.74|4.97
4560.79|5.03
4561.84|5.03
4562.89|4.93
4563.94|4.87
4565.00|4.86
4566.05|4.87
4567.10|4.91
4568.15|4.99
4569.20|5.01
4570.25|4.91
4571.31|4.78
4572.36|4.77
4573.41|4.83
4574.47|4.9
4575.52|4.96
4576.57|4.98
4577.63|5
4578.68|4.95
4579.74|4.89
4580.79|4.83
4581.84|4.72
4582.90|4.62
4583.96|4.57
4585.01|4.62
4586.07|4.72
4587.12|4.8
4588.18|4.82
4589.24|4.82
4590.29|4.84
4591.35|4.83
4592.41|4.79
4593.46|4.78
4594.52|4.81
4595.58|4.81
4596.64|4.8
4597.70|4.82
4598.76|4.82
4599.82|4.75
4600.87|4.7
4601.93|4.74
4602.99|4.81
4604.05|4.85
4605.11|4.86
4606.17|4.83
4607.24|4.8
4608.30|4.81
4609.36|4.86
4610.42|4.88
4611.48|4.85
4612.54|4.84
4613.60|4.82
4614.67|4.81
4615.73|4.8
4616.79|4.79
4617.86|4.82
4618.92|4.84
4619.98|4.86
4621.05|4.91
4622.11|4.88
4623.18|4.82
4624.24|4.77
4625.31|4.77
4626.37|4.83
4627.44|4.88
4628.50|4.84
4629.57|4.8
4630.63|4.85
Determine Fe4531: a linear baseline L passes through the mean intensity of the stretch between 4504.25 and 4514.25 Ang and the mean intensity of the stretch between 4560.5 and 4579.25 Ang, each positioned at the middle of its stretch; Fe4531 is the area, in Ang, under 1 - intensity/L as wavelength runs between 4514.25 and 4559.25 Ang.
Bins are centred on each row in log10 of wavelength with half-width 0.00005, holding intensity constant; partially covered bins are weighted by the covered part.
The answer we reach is 1.9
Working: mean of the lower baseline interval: 4.99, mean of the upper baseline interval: 4.92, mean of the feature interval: 4.74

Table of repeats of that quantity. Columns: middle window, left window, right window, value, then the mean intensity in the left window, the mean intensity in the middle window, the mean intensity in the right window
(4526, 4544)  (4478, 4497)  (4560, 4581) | 0.5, 4.77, 4.71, 4.92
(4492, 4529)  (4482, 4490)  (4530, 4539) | -1.2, 4.77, 4.87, 4.68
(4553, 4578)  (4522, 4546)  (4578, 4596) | -0.6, 4.74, 4.87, 4.78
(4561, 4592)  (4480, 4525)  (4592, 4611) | -0.2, 4.85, 4.85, 4.81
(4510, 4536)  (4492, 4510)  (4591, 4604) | 0.5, 4.89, 4.78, 4.79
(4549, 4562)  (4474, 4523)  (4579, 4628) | 0.2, 4.86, 4.75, 4.8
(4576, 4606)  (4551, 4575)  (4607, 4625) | 0.2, 4.85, 4.8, 4.83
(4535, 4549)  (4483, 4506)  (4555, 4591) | 0.2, 4.83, 4.78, 4.85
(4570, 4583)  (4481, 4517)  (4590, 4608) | -0.1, 4.86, 4.86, 4.8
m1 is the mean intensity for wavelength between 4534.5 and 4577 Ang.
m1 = 4.81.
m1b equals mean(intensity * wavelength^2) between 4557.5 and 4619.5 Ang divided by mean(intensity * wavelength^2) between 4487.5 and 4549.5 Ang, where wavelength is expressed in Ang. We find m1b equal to 1.04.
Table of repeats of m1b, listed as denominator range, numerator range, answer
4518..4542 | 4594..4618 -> 1.05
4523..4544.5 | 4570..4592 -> 1.04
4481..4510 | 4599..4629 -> 1.05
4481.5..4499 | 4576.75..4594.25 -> 1.05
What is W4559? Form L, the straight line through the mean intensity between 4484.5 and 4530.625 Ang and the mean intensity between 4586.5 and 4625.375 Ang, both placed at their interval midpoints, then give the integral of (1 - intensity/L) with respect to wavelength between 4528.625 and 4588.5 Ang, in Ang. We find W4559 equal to 0.6 Ang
